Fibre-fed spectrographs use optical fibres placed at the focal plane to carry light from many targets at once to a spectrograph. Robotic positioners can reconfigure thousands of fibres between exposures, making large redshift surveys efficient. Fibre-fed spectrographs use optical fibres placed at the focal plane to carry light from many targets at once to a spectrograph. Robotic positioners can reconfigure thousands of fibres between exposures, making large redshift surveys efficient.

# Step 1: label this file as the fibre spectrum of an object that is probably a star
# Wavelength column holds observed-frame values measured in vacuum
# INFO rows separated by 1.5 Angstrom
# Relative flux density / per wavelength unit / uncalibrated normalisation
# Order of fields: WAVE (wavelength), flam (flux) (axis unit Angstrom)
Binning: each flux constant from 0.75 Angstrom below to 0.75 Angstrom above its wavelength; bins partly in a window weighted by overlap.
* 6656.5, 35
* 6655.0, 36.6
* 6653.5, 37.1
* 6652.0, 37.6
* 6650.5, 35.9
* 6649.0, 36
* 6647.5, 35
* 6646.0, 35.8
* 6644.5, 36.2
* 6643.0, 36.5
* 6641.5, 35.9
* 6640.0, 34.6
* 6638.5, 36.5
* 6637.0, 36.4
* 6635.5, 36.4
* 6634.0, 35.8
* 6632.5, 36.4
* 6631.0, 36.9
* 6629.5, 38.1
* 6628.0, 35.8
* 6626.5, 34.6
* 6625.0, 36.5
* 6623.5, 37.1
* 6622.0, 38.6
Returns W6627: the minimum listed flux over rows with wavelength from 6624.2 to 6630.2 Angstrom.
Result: 34.6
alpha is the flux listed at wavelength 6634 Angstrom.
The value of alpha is 35.8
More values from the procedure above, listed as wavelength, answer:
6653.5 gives 37.1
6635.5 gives 36.4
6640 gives 34.6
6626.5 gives 34.6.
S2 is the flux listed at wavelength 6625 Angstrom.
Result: 36.5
